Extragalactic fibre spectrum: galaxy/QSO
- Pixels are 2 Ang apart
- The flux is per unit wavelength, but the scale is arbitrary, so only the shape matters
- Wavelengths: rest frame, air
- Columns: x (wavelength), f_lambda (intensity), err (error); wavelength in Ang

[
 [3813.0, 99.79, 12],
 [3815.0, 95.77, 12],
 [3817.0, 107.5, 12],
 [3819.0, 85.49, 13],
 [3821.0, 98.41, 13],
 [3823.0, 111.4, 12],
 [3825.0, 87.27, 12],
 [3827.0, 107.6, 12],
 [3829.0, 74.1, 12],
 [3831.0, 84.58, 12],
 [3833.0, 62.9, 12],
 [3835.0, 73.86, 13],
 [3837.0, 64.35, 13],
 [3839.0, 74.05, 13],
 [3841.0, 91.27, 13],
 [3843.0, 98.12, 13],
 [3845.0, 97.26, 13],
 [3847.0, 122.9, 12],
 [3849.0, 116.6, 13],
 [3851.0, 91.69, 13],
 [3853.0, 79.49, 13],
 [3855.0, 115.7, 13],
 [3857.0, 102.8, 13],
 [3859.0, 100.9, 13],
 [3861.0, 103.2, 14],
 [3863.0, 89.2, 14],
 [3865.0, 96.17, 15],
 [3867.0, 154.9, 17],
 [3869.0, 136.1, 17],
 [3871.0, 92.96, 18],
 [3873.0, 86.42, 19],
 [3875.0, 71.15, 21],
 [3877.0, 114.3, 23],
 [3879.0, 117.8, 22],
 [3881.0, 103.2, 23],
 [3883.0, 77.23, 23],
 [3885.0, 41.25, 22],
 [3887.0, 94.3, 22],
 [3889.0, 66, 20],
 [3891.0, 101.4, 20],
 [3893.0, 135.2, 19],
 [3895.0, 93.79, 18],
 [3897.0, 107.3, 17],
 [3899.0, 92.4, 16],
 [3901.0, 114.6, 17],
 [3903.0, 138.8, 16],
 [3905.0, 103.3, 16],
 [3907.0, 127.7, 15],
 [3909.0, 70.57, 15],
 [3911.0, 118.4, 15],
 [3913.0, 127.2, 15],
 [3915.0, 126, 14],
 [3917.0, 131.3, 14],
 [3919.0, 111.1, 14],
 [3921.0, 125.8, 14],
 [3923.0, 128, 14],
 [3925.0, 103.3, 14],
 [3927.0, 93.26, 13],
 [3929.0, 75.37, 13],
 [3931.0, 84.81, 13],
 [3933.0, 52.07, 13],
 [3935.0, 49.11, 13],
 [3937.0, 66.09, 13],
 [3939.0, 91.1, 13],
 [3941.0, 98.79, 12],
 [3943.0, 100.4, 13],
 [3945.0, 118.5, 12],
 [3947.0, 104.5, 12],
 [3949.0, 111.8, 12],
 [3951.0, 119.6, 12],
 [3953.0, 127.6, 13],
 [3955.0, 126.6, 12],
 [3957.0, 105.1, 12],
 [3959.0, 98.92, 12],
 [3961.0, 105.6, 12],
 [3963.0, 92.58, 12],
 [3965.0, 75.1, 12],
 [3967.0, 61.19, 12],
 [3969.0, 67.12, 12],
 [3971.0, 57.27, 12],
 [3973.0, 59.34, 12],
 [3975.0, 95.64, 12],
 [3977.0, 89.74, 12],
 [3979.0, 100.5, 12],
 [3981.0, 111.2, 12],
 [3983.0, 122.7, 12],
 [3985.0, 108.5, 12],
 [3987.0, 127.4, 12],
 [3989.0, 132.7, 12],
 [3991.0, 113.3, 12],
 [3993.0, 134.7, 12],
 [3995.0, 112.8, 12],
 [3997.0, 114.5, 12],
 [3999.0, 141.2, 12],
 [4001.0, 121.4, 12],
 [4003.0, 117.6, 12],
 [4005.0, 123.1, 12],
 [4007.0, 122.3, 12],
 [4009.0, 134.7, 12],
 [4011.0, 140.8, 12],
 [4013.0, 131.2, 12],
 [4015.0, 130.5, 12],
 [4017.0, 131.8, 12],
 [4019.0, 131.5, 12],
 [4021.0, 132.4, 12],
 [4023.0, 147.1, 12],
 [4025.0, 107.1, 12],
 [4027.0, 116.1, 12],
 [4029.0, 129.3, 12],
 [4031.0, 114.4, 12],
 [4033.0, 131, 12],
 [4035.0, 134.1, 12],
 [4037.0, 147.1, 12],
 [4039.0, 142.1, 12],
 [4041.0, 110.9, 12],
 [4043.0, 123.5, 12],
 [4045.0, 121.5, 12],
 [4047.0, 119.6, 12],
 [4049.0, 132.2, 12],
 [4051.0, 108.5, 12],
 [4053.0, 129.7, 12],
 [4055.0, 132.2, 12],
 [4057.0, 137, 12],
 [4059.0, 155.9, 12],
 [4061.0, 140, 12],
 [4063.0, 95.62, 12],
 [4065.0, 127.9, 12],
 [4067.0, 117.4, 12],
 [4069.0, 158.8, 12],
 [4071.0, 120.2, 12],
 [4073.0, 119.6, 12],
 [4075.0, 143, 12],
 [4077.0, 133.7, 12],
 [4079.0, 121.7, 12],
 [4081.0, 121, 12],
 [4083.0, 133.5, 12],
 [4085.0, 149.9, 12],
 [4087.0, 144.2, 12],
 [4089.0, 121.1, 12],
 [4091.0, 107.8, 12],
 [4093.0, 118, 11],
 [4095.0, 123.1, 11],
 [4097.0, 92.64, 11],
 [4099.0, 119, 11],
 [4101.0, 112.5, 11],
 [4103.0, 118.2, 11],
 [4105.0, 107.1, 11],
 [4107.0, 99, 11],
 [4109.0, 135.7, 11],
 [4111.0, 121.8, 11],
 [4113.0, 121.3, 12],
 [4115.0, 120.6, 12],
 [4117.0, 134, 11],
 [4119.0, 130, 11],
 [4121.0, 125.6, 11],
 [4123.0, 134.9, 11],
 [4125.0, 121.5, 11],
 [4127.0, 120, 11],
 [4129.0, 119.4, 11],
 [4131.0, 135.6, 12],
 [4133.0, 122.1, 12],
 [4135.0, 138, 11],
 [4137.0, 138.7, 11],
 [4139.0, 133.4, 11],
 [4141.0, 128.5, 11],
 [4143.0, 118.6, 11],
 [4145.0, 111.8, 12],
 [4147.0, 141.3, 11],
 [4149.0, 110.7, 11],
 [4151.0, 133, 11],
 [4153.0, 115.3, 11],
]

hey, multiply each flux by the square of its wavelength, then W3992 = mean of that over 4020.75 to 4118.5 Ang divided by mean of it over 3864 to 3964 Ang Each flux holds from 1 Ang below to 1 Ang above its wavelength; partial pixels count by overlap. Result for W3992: 1.32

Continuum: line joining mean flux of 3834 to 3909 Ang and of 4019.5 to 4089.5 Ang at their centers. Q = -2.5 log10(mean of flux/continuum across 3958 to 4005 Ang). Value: 0.14 mag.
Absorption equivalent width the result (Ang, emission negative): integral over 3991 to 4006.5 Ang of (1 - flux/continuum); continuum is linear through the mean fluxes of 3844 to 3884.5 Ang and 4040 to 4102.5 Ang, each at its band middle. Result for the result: -0.71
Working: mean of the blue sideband 103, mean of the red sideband 125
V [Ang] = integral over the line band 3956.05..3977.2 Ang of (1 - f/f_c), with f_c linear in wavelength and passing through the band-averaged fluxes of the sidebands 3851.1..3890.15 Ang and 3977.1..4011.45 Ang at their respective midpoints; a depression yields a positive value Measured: 6.1 Ang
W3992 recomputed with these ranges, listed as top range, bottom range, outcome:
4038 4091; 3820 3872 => 1.48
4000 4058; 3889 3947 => 1.32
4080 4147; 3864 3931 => 1.31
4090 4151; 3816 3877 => 1.46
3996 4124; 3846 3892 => 1.41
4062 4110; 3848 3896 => 1.37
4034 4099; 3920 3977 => 1.46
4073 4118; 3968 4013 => 1.15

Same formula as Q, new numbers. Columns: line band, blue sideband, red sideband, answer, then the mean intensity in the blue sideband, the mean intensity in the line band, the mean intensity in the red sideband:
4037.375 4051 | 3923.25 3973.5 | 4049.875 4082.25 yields -0.03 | 90.7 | 125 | 129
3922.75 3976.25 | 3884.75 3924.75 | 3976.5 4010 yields 0.25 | 109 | 90.9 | 120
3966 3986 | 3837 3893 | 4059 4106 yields 0.27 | 97.7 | 87.3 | 124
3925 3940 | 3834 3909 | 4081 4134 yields 0.37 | 99.3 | 75.1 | 123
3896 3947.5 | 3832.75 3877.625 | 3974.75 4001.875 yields 0.05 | 97.7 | 102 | 117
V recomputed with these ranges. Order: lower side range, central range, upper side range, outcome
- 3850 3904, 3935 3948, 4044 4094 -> 2.03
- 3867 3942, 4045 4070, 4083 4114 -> -2.94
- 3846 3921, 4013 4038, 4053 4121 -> -2.15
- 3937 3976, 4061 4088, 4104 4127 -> -3.39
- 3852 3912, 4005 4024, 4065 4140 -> -2.82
